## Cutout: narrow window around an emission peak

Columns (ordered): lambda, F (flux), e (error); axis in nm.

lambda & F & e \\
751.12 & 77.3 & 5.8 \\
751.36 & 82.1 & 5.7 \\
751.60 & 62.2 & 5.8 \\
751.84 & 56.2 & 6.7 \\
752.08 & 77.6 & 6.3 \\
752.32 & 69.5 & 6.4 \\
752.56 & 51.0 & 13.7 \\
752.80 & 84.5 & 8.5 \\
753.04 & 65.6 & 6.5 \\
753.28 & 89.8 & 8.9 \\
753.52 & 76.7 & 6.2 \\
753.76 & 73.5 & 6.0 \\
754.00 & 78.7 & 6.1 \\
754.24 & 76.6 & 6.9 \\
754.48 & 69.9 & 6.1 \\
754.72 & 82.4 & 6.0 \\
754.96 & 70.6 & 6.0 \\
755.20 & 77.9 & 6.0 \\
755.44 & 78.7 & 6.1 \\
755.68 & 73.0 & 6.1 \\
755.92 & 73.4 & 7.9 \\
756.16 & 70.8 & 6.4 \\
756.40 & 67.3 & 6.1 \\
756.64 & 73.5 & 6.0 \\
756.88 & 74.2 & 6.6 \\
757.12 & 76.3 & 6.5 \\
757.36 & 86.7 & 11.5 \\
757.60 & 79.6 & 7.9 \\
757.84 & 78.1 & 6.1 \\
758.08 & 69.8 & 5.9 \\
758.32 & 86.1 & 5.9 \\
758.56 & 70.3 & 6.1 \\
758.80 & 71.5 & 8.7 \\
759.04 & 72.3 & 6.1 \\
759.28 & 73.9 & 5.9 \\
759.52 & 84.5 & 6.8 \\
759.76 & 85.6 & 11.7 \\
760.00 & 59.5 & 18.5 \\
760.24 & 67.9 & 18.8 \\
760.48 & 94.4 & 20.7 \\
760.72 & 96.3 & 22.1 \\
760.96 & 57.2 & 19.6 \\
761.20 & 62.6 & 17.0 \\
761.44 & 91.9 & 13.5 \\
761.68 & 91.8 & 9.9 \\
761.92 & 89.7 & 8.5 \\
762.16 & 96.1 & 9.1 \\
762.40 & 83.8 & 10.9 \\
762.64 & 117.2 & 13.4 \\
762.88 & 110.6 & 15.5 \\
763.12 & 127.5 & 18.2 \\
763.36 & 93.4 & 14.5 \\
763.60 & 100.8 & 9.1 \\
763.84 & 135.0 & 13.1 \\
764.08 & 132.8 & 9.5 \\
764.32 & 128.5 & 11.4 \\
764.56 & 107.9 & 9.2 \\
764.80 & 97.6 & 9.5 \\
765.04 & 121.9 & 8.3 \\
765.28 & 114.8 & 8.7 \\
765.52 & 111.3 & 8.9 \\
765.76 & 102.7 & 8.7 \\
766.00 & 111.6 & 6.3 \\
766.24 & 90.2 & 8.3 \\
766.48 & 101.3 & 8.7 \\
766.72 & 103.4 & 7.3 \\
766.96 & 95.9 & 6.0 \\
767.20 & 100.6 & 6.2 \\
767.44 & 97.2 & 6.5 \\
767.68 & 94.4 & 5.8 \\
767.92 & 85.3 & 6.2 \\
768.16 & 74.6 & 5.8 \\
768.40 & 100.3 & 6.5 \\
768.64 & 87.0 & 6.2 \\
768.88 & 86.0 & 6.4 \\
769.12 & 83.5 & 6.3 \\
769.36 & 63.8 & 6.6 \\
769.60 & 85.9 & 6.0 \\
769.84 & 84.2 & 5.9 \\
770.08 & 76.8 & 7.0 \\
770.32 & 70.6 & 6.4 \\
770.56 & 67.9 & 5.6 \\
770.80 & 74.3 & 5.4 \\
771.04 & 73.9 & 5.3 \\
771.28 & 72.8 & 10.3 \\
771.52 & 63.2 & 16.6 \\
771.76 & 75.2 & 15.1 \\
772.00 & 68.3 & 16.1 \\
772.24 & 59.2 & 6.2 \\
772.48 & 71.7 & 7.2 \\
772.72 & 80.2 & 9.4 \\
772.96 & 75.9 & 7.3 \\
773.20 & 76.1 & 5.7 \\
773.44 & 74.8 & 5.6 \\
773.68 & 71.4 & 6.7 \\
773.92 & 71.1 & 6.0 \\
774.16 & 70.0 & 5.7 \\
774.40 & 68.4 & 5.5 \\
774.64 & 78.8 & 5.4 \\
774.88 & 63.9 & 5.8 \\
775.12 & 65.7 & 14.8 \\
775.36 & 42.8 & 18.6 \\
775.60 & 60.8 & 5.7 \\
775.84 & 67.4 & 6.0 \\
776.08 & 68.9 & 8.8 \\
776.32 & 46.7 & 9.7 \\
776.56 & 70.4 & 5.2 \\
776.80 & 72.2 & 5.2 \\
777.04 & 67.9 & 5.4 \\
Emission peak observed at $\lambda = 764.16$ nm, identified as Mg II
